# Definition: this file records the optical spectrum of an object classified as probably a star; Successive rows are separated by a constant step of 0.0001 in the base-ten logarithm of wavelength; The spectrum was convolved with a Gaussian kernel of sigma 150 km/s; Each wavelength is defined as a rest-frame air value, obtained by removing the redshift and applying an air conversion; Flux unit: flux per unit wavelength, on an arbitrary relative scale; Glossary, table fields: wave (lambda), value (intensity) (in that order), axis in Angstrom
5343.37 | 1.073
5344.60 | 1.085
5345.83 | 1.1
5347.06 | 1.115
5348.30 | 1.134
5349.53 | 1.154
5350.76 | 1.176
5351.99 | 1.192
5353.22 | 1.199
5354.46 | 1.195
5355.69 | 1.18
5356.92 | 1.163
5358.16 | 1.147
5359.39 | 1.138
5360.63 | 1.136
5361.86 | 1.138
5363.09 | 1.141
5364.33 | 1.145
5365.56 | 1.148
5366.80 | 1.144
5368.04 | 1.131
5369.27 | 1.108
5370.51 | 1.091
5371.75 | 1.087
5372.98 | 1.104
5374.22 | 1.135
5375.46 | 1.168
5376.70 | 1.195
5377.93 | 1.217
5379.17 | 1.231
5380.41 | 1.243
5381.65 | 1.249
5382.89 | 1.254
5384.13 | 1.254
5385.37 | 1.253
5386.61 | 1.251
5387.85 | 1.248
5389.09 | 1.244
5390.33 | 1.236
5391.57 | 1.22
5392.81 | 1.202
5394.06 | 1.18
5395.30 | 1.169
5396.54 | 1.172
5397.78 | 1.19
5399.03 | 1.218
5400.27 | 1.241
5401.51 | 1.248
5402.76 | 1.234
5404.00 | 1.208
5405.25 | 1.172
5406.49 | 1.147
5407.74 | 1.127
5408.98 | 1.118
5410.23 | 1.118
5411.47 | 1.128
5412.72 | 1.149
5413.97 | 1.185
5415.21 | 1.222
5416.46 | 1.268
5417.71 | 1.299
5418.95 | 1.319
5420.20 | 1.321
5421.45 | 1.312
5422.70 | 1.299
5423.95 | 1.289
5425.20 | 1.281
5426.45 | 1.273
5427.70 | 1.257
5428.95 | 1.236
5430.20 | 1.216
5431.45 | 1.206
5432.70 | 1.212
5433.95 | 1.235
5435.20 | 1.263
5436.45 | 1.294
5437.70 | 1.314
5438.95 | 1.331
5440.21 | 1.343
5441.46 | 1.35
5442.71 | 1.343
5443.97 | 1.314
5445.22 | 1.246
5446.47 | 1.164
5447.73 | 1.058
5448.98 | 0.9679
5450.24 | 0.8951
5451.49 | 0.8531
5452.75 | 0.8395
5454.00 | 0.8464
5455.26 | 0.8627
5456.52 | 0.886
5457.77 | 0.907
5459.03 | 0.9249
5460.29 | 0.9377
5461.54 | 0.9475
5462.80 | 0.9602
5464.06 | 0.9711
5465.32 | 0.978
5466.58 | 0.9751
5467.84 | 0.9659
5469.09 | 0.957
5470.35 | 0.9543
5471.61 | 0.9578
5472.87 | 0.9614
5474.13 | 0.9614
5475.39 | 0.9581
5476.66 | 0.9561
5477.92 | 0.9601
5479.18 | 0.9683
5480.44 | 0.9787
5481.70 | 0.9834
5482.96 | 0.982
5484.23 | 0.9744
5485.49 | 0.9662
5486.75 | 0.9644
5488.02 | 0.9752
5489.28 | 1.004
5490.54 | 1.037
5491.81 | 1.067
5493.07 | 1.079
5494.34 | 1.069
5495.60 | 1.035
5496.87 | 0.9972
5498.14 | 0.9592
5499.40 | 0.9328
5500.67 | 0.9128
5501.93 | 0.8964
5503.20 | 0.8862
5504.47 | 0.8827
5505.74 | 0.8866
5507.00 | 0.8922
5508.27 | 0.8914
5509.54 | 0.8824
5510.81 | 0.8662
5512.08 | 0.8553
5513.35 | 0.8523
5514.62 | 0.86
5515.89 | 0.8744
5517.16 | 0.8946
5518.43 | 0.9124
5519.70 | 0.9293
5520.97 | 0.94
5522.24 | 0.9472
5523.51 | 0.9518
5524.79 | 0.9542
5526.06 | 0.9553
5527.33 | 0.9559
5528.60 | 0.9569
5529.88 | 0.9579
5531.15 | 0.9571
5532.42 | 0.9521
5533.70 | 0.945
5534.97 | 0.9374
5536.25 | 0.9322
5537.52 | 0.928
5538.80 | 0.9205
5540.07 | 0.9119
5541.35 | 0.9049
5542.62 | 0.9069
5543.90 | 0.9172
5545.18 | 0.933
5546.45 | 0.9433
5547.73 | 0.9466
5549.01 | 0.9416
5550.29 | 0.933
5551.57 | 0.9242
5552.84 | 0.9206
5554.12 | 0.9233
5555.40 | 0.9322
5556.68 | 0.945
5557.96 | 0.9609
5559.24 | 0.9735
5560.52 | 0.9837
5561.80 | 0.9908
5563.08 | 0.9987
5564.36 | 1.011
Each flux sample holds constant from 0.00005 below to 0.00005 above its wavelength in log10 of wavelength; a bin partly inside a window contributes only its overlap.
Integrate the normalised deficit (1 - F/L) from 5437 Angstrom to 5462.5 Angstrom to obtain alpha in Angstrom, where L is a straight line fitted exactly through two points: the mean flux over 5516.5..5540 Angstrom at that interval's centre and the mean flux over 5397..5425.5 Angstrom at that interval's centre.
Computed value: 1.5 Angstrom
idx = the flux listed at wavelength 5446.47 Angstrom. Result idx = 1.164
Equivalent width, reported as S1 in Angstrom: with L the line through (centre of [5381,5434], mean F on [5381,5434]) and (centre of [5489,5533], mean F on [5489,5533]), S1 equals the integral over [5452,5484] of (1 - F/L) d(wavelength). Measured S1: 3.4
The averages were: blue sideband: 1.22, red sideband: 0.939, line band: 0.943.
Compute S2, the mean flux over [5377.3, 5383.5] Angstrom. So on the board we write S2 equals 1.24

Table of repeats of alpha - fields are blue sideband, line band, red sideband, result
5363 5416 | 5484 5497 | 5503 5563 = -0.2 Angstrom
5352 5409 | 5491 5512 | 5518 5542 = 0.9 Angstrom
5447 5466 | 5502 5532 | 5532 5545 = 0.5 Angstrom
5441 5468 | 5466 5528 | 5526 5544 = 1.4 Angstrom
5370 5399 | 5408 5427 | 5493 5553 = -1.7 Angstrom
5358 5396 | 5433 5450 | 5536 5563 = -2.3 Angstrom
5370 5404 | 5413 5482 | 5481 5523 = -2.2 Angstrom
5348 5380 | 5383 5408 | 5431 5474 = -2.0 Angstrom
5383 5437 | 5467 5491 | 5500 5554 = 1.7 Angstrom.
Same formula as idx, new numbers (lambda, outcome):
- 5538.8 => 0.9205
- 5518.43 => 0.9124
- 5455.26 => 0.8627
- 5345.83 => 1.1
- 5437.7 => 1.314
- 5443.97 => 1.314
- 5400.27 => 1.241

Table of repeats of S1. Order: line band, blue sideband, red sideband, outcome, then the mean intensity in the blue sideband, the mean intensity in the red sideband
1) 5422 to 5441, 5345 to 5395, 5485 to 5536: -3.5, 1.18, 0.942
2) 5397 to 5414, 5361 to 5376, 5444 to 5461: -1.9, 1.13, 0.966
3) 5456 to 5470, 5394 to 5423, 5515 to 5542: 1.8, 1.21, 0.934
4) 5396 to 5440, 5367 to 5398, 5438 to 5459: -4.1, 1.19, 1.07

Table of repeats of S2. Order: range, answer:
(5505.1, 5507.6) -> 0.891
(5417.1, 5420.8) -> 1.31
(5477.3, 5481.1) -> 0.971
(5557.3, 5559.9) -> 0.967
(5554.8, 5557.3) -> 0.938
